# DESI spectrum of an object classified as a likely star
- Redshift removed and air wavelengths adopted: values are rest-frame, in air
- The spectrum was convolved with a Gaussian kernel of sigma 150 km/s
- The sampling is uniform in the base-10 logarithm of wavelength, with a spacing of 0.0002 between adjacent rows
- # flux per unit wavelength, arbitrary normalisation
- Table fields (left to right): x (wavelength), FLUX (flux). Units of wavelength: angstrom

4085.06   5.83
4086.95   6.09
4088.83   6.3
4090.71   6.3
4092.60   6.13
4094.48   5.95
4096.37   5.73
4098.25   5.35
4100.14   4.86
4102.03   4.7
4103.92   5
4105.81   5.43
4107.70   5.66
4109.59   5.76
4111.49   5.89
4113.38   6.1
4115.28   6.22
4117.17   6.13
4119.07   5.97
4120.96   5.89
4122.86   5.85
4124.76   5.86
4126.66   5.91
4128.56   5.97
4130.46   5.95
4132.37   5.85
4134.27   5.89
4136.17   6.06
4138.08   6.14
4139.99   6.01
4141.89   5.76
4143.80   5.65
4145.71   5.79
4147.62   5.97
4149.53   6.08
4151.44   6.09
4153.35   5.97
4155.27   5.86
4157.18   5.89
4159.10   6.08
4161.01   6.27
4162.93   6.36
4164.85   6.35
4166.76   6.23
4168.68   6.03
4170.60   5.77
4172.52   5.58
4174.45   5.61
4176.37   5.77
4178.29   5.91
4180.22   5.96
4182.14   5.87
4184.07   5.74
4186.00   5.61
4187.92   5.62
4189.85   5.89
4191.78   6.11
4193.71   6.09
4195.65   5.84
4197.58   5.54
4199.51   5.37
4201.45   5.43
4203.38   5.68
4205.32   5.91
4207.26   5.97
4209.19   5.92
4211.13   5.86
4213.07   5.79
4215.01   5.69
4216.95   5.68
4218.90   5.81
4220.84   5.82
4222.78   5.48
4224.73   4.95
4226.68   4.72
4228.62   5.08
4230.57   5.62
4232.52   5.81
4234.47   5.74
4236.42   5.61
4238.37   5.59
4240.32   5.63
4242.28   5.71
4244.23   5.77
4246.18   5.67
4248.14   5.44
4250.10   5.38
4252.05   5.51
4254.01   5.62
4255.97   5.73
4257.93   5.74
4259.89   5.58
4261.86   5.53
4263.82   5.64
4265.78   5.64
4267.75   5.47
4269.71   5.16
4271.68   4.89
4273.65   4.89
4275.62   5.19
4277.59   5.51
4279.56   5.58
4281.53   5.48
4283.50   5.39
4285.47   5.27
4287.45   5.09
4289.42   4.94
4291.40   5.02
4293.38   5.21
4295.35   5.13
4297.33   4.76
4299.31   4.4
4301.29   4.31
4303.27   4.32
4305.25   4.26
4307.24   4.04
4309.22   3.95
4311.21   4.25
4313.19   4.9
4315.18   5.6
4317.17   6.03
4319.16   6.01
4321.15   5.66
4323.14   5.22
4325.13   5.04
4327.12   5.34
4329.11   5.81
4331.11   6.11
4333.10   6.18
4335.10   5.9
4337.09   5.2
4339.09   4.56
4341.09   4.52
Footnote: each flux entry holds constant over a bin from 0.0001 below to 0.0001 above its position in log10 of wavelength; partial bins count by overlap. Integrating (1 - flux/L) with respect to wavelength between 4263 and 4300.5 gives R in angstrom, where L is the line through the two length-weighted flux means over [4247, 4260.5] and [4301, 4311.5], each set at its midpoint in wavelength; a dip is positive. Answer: -2.8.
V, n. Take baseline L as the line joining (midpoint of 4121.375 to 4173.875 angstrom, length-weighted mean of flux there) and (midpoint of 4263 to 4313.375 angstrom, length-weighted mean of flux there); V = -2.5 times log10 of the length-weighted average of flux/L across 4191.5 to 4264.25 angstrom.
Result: -0.05 mag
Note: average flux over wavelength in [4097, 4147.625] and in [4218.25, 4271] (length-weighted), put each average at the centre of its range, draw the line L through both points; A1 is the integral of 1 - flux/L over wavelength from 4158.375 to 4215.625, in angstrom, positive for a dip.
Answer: -2.25 angstrom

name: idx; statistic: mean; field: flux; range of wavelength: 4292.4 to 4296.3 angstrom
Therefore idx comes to 5.18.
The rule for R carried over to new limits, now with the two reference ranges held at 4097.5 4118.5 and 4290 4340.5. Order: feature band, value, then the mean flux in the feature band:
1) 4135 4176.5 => -4.0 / 5.97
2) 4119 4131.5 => -0.9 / 5.91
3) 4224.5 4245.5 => -0.9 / 5.5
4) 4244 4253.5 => -0.5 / 5.54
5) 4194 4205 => -0.6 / 5.62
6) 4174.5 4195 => -1.8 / 5.85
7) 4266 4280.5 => -0.2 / 5.26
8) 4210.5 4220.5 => -0.9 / 5.76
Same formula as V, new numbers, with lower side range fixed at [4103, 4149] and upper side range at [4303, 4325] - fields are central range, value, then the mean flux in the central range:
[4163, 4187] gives -0.05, 5.89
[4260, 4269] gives -0.07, 5.56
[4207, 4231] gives -0.03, 5.56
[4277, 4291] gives -0.04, 5.31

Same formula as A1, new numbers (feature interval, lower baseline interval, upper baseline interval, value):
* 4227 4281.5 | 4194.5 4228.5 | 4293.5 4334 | -1.2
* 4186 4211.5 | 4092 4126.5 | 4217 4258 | -0.9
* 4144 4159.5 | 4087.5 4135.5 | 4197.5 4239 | -0.6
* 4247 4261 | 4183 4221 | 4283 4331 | -0.5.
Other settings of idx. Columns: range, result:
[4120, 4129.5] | 5.9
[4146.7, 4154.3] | 6.03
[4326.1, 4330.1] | 5.58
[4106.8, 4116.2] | 5.92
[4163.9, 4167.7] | 6.3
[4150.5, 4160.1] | 5.98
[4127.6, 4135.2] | 5.91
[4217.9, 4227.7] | 5.35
